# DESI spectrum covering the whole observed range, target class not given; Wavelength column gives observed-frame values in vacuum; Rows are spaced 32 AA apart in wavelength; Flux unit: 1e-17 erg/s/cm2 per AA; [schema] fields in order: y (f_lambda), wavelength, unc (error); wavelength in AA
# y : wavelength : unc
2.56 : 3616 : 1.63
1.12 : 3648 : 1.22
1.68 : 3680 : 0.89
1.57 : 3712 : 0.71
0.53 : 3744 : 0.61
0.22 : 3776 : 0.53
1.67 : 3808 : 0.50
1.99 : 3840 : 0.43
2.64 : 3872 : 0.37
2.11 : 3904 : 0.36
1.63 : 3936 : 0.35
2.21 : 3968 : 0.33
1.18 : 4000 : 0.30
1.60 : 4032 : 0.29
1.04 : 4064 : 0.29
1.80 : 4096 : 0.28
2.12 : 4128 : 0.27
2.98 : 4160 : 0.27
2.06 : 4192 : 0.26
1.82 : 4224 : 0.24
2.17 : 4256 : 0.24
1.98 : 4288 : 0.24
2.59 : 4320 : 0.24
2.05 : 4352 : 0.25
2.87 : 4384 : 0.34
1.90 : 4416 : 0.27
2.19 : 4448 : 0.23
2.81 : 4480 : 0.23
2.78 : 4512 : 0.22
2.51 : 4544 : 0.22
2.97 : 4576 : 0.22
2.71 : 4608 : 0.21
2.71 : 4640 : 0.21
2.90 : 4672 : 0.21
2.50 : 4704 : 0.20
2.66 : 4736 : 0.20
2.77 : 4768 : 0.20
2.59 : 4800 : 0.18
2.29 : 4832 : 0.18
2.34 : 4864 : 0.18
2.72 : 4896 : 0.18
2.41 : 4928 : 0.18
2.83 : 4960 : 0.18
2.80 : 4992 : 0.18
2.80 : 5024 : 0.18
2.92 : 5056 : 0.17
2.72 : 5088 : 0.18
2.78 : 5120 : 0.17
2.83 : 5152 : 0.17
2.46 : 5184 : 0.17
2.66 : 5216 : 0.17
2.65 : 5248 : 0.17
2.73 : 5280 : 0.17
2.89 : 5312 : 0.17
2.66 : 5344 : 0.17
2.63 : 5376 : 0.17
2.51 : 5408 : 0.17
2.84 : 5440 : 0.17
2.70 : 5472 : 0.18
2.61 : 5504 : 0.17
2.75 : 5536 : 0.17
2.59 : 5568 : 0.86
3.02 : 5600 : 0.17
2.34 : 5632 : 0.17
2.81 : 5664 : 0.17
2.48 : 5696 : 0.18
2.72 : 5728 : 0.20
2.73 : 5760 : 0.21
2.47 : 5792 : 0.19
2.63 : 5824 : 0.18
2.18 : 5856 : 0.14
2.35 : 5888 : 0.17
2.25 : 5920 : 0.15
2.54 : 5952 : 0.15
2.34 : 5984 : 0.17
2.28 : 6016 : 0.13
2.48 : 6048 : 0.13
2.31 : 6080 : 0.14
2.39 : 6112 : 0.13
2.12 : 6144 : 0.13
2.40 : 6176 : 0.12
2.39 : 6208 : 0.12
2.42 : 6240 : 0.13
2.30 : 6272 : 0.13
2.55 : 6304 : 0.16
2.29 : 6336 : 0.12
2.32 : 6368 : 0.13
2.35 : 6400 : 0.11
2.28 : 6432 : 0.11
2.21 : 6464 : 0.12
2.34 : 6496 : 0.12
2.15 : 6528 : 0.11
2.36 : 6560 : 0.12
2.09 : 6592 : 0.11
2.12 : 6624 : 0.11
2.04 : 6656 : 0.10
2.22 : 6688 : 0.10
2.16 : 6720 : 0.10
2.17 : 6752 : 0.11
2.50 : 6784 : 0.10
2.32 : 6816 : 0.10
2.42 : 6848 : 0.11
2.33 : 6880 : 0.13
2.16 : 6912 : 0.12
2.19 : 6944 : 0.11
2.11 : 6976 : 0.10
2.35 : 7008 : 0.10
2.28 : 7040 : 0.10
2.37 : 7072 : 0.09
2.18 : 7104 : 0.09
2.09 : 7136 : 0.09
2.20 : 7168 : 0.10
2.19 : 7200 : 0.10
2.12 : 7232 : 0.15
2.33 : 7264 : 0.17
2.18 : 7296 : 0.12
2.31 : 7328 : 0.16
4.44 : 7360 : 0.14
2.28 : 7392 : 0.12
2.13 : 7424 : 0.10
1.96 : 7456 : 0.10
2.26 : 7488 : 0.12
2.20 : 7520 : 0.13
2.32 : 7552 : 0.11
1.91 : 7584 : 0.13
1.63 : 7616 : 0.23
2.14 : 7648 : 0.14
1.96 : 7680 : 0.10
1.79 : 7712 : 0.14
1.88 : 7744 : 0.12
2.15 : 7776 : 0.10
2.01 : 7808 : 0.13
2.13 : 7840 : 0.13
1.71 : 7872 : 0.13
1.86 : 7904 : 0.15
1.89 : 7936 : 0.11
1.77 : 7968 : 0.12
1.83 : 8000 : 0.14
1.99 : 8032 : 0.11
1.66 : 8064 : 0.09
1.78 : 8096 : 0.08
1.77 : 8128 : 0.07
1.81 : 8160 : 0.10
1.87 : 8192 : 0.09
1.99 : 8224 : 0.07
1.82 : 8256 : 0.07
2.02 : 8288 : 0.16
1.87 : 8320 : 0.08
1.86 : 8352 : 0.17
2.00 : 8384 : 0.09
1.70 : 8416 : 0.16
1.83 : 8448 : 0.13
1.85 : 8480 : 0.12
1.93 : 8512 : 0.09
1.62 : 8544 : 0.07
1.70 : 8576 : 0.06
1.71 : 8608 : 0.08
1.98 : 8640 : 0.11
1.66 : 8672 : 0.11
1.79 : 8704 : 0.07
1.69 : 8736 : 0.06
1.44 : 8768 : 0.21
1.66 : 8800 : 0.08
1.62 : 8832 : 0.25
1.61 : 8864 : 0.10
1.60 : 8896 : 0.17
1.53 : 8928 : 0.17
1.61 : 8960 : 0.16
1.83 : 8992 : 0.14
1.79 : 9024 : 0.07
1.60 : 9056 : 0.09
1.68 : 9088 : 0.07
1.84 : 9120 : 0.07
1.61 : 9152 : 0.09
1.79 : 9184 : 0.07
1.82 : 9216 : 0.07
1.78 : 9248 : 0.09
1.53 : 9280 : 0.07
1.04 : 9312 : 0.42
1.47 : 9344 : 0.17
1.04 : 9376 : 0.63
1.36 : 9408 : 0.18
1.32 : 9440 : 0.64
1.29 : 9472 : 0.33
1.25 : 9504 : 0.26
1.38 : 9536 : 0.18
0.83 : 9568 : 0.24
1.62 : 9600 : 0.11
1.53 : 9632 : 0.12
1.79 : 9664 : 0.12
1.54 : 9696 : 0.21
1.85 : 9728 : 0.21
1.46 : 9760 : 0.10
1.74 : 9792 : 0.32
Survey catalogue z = 0.120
